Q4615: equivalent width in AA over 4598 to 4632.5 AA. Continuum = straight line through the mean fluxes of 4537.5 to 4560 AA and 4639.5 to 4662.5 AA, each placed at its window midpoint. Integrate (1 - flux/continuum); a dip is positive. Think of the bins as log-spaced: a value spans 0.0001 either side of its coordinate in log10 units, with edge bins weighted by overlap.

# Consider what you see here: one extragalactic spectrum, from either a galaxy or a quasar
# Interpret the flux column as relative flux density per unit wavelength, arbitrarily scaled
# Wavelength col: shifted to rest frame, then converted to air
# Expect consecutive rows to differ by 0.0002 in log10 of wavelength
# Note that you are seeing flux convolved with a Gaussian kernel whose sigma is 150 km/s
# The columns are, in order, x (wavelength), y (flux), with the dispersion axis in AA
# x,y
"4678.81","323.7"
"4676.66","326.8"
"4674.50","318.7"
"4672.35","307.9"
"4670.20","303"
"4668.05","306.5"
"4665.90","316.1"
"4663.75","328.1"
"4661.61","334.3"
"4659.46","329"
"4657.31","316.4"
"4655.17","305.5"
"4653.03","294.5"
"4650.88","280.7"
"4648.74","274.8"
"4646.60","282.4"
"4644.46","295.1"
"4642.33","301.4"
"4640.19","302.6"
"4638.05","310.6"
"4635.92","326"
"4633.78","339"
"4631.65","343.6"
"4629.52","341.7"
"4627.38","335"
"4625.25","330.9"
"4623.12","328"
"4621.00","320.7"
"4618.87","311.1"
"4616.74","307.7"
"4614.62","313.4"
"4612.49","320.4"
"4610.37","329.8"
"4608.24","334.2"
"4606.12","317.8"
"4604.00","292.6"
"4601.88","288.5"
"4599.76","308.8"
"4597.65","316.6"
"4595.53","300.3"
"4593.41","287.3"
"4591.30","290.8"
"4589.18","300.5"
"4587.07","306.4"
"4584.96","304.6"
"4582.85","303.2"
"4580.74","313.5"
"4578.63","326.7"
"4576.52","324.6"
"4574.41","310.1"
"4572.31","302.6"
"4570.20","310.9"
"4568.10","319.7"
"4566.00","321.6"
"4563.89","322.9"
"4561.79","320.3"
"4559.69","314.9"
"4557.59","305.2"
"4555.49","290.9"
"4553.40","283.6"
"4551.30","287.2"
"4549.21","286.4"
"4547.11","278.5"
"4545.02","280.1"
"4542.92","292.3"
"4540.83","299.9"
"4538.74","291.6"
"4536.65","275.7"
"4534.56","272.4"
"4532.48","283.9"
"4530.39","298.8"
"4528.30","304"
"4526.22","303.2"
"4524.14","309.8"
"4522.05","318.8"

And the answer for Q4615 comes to -2.60 AA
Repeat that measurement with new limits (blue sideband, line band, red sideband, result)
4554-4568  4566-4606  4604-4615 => 1.24 AA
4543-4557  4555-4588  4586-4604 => -2.32 AA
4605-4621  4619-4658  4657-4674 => 0.71 AA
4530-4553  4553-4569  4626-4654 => -1.12 AA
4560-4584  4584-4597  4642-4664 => 0.59 AA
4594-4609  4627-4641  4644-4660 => -1.32 AA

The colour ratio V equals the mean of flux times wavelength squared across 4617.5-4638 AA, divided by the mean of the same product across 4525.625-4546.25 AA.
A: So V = 1.2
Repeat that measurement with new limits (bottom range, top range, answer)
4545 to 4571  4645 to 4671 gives 1.06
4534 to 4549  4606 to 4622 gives 1.16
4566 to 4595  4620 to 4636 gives 1.11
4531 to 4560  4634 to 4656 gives 1.08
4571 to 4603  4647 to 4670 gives 1.04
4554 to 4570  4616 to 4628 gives 1.06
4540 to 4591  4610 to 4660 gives 1.06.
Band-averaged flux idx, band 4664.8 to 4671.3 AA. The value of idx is 309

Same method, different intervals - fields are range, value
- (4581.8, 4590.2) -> 304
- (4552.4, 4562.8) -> 303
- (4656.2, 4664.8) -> 327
